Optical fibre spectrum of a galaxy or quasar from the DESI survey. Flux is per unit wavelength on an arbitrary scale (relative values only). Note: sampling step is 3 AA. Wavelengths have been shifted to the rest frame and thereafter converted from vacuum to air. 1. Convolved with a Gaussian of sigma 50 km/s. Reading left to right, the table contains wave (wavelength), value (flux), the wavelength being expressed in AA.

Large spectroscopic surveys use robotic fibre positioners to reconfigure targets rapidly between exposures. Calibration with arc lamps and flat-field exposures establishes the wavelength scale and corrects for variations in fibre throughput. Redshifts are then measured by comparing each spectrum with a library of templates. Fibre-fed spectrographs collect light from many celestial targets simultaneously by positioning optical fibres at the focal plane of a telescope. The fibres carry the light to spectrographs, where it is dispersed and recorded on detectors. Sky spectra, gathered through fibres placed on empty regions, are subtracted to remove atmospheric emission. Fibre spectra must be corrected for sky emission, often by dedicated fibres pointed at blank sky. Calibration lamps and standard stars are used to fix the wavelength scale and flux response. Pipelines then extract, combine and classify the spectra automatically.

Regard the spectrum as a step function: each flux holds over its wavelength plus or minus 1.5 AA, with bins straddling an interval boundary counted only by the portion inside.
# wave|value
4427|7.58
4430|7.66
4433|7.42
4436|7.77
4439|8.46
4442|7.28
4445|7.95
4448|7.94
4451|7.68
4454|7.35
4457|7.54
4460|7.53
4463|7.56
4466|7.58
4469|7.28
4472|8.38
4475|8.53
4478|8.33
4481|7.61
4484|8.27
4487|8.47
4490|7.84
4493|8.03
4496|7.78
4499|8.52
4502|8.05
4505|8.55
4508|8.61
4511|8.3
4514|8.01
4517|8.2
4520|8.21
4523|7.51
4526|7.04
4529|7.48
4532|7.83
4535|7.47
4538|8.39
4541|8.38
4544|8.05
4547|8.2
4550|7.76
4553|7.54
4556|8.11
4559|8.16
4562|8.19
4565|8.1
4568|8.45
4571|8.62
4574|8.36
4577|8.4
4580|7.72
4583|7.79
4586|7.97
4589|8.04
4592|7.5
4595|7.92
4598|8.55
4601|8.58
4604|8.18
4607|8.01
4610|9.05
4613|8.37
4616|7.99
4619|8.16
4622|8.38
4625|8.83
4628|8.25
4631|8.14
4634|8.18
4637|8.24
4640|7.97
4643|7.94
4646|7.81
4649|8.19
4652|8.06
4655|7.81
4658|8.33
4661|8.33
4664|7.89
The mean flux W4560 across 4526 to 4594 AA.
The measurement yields 8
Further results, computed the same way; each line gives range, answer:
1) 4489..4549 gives 8.02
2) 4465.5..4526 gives 8.09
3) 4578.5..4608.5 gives 8.03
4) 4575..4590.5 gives 8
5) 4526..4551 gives 7.89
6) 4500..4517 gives 8.3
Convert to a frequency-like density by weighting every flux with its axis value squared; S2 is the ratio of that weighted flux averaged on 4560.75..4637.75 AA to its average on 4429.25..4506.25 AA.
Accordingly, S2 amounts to 1.10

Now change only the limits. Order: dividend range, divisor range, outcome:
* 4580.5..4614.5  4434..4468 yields 1.13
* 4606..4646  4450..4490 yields 1.13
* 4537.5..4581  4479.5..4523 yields 1.03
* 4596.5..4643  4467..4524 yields 1.08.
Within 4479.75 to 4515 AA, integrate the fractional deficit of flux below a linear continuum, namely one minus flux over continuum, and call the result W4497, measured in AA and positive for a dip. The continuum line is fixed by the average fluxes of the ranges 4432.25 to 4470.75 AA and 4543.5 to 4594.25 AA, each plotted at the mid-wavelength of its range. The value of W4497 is -1.7 AA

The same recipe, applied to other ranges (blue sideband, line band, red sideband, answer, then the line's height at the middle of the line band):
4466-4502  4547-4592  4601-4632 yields 0.99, 8.25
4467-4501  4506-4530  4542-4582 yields 0.48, 8.1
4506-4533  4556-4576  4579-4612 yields -0.62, 8.05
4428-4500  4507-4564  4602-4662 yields 0.31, 8.01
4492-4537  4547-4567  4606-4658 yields 0.13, 8.06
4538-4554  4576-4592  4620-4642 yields 0.43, 8.14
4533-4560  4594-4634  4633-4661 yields -1.44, 8.05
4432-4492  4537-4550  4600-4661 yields -0.27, 8.03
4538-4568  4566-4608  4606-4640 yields 0.25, 8.2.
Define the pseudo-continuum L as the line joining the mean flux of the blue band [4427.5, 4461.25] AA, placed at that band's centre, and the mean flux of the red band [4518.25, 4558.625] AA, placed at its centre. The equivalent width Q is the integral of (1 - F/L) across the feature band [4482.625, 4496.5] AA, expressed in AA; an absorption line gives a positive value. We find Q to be -0.6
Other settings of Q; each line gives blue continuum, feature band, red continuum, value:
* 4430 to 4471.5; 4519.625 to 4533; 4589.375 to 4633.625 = 0.7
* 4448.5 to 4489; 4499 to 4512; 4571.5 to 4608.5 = -0.8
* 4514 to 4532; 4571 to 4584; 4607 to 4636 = -0.1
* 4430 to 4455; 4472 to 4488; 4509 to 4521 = -0.6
